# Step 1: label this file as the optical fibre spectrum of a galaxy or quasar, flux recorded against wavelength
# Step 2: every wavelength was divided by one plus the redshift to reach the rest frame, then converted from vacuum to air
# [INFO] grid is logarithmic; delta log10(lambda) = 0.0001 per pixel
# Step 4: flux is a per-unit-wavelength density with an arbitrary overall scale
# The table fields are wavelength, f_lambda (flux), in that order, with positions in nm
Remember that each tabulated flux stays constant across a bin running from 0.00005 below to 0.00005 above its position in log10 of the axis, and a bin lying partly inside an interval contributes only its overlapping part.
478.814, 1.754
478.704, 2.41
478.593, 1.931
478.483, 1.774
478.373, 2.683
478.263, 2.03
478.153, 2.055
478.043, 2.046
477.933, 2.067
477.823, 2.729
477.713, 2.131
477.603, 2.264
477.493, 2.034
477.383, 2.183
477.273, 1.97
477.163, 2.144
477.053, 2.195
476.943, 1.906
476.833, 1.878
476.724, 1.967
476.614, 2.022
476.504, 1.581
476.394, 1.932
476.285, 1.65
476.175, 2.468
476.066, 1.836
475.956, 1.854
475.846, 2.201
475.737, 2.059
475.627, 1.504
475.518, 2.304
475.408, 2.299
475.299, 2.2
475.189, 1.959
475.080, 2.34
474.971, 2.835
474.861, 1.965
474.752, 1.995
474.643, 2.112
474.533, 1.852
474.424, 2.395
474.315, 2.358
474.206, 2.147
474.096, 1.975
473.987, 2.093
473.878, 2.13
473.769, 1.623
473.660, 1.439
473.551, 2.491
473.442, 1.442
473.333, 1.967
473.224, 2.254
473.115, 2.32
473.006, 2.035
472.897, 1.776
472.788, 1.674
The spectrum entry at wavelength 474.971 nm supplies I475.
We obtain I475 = 2.835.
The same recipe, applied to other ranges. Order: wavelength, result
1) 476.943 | 1.906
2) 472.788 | 1.674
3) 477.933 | 2.067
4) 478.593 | 1.931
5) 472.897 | 1.776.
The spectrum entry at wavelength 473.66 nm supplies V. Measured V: 1.439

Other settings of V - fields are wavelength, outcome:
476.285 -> 1.65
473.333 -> 1.967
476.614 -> 2.022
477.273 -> 1.97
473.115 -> 2.32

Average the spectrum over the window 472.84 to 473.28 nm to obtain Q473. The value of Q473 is 2.09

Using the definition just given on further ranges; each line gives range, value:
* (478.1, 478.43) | 2.26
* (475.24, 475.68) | 2.08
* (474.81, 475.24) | 2.28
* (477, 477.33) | 2.1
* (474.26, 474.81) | 2.14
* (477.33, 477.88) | 2.27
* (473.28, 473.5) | 1.72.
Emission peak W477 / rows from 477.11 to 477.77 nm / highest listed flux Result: 2.264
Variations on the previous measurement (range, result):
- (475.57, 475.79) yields 2.059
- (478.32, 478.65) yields 2.683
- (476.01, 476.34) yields 2.468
